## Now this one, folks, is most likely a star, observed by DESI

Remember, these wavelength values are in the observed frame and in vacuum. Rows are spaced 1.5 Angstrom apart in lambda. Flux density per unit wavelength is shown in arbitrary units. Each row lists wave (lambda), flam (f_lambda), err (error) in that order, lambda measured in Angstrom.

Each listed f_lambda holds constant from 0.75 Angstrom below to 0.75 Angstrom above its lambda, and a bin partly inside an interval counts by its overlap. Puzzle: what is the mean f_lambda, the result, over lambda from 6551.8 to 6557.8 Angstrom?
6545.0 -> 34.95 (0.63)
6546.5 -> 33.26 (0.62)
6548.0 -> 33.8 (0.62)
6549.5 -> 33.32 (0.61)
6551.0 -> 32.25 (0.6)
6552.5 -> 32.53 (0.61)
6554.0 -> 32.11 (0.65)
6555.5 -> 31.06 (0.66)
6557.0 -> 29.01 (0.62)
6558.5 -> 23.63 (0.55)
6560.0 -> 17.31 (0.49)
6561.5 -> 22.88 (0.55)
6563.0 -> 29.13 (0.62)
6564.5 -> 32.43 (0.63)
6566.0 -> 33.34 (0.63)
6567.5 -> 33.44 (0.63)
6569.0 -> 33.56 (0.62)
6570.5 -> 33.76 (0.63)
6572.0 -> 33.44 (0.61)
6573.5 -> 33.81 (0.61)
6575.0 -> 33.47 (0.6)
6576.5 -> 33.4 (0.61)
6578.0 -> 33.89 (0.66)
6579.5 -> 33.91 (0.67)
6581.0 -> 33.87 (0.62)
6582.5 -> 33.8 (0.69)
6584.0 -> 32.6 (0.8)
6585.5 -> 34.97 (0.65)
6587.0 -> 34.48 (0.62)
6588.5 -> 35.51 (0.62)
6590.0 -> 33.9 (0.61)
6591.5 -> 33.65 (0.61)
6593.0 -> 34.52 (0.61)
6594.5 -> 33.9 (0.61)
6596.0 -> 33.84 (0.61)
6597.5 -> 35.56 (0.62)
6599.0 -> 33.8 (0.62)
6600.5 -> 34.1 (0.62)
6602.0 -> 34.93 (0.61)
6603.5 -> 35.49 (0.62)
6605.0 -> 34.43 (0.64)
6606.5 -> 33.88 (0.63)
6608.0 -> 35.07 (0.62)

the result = 31.1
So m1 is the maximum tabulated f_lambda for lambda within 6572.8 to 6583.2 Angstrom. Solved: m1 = 33.91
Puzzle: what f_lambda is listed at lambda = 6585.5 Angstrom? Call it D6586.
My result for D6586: 34.97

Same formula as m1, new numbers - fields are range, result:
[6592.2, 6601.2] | 35.56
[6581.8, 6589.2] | 35.51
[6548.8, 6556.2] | 33.32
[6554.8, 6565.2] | 32.43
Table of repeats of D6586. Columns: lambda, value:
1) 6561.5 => 22.88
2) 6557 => 29.01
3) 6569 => 33.56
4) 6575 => 33.47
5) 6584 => 32.6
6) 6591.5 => 33.65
